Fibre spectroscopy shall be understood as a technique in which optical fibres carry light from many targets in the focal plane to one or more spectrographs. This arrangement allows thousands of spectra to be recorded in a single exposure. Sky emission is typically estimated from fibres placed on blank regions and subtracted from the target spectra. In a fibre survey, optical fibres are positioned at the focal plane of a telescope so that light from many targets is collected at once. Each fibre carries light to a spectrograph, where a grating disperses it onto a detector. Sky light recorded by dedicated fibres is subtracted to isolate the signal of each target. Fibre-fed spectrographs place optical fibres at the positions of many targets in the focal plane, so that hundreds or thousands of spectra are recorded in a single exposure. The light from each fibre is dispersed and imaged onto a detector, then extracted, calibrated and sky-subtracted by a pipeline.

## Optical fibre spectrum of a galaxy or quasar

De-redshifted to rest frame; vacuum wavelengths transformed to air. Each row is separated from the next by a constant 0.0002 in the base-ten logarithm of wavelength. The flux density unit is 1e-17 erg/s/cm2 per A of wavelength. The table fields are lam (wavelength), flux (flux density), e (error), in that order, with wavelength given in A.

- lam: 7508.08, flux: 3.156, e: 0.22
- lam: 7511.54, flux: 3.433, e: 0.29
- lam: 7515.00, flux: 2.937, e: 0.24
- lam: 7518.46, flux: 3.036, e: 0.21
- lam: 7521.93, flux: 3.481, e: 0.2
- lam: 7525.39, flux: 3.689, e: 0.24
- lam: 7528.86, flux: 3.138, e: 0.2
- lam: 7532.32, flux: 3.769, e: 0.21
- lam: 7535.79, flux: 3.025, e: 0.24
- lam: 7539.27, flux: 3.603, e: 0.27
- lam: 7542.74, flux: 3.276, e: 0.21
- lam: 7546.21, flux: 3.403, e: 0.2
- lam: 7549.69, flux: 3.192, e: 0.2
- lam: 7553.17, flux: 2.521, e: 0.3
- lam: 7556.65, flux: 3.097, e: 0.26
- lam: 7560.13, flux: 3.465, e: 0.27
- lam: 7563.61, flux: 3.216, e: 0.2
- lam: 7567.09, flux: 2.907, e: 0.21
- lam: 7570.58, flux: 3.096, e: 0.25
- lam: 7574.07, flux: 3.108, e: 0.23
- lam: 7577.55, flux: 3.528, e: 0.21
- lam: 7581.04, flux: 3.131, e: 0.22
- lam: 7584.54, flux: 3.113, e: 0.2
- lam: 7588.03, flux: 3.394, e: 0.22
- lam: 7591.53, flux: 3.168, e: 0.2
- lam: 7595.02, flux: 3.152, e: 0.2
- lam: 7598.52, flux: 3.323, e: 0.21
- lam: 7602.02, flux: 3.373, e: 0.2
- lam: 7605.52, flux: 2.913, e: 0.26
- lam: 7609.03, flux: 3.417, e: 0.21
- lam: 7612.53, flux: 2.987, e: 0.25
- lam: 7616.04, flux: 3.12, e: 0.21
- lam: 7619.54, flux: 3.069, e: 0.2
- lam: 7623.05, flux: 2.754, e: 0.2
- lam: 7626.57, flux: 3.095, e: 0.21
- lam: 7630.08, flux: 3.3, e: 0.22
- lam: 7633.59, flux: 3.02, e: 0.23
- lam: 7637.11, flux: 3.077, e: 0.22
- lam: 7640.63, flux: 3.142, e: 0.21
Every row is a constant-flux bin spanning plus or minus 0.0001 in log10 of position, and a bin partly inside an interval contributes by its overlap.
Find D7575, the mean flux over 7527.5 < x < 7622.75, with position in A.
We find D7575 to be 3.2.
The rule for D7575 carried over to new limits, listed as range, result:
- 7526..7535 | 3.44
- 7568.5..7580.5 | 3.22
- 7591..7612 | 3.21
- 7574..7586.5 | 3.24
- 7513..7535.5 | 3.32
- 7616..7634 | 3.06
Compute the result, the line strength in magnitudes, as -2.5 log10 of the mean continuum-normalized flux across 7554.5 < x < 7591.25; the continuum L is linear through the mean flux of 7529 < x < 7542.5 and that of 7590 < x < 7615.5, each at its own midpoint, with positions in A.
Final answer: 0.03 mag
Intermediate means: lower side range 3.41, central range 3.2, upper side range 3.19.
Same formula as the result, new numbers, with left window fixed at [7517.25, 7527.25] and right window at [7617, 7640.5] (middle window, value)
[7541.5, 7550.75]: 0.01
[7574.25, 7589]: -0.02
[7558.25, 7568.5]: 0.02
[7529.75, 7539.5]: -0.01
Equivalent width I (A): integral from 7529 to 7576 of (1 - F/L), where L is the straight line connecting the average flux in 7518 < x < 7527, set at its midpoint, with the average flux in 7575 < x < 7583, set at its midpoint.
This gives 2.33 A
